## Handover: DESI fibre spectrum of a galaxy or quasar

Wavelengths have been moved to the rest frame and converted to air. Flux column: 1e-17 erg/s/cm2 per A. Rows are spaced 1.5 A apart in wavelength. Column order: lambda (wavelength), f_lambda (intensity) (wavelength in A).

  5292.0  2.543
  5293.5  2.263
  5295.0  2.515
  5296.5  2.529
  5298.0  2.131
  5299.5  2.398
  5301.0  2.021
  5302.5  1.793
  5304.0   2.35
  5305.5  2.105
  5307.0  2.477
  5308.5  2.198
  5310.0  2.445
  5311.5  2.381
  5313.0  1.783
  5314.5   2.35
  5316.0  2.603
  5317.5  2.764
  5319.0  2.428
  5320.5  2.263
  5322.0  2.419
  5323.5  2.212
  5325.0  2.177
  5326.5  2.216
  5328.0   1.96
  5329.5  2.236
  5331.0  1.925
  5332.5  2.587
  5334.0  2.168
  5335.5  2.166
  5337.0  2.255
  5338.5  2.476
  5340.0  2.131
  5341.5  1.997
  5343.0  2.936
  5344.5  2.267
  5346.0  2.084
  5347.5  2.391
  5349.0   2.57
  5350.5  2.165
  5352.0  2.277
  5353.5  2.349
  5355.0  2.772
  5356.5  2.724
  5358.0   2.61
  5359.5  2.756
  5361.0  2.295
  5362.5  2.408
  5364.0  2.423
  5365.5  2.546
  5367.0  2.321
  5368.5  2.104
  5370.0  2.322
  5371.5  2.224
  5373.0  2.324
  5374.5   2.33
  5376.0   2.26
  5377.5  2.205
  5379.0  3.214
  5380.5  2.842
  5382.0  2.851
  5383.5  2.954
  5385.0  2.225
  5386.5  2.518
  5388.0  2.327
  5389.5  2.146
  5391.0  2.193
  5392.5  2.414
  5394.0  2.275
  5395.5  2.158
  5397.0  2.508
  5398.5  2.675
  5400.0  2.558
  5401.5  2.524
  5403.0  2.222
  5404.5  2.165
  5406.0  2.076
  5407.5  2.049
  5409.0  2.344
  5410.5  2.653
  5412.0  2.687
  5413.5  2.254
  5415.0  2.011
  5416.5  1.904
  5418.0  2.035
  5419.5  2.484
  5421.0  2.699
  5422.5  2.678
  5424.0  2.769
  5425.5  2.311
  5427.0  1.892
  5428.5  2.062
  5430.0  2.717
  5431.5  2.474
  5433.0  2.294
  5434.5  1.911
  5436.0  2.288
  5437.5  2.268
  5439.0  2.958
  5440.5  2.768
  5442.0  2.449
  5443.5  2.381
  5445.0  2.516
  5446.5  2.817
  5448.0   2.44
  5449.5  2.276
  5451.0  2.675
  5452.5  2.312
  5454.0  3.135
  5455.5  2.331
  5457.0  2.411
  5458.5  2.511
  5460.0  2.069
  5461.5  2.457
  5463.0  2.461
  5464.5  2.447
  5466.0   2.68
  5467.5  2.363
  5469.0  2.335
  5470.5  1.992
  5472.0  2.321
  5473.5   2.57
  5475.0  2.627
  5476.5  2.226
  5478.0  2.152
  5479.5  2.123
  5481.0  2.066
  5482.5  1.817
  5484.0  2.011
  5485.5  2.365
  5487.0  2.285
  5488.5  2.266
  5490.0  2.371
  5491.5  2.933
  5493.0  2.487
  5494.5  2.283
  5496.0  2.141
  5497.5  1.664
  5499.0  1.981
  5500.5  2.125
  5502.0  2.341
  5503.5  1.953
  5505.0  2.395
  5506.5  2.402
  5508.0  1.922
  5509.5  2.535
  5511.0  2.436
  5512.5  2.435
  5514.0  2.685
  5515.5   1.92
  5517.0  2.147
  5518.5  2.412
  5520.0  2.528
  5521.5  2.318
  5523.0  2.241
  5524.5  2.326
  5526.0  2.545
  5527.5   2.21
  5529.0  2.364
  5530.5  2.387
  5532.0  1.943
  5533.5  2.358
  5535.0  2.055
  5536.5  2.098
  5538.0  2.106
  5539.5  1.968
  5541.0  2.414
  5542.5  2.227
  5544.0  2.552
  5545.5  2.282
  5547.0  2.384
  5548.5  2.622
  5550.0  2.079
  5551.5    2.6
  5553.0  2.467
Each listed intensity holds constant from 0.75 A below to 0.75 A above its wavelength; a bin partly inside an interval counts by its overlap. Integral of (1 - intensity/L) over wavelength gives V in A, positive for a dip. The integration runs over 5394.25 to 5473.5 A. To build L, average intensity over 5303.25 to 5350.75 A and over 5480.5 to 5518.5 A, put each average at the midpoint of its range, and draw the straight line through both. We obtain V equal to -4.8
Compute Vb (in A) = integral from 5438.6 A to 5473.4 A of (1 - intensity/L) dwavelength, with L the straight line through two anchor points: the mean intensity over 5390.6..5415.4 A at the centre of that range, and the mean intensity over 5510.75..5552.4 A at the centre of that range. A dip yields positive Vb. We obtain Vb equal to -2.2 A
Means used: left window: 2.35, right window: 2.31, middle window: 2.48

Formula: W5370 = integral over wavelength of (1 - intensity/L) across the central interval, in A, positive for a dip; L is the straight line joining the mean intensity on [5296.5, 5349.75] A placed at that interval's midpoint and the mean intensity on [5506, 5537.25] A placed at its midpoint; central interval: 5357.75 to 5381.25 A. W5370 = -1.66 A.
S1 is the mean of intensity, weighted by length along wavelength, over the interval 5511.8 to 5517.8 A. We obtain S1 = 2.3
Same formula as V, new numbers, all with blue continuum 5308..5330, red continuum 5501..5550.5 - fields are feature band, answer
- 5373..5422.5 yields -2.3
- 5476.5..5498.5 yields 0.8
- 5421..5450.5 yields -1.9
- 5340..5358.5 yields -0.9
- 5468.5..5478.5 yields -0.1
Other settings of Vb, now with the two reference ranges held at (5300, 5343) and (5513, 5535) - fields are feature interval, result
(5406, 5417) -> 0.1 A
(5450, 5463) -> -1.1 A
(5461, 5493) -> -0.5 A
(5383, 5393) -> -0.5 A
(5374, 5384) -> -1.7 A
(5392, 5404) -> -0.7 A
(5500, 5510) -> 0.3 A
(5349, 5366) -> -1.6 A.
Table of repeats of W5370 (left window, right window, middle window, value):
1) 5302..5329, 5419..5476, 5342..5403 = -2.5 A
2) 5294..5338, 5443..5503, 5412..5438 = 0.1 A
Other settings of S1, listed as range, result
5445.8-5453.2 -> 2.5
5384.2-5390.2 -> 2.31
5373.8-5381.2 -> 2.57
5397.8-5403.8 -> 2.49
